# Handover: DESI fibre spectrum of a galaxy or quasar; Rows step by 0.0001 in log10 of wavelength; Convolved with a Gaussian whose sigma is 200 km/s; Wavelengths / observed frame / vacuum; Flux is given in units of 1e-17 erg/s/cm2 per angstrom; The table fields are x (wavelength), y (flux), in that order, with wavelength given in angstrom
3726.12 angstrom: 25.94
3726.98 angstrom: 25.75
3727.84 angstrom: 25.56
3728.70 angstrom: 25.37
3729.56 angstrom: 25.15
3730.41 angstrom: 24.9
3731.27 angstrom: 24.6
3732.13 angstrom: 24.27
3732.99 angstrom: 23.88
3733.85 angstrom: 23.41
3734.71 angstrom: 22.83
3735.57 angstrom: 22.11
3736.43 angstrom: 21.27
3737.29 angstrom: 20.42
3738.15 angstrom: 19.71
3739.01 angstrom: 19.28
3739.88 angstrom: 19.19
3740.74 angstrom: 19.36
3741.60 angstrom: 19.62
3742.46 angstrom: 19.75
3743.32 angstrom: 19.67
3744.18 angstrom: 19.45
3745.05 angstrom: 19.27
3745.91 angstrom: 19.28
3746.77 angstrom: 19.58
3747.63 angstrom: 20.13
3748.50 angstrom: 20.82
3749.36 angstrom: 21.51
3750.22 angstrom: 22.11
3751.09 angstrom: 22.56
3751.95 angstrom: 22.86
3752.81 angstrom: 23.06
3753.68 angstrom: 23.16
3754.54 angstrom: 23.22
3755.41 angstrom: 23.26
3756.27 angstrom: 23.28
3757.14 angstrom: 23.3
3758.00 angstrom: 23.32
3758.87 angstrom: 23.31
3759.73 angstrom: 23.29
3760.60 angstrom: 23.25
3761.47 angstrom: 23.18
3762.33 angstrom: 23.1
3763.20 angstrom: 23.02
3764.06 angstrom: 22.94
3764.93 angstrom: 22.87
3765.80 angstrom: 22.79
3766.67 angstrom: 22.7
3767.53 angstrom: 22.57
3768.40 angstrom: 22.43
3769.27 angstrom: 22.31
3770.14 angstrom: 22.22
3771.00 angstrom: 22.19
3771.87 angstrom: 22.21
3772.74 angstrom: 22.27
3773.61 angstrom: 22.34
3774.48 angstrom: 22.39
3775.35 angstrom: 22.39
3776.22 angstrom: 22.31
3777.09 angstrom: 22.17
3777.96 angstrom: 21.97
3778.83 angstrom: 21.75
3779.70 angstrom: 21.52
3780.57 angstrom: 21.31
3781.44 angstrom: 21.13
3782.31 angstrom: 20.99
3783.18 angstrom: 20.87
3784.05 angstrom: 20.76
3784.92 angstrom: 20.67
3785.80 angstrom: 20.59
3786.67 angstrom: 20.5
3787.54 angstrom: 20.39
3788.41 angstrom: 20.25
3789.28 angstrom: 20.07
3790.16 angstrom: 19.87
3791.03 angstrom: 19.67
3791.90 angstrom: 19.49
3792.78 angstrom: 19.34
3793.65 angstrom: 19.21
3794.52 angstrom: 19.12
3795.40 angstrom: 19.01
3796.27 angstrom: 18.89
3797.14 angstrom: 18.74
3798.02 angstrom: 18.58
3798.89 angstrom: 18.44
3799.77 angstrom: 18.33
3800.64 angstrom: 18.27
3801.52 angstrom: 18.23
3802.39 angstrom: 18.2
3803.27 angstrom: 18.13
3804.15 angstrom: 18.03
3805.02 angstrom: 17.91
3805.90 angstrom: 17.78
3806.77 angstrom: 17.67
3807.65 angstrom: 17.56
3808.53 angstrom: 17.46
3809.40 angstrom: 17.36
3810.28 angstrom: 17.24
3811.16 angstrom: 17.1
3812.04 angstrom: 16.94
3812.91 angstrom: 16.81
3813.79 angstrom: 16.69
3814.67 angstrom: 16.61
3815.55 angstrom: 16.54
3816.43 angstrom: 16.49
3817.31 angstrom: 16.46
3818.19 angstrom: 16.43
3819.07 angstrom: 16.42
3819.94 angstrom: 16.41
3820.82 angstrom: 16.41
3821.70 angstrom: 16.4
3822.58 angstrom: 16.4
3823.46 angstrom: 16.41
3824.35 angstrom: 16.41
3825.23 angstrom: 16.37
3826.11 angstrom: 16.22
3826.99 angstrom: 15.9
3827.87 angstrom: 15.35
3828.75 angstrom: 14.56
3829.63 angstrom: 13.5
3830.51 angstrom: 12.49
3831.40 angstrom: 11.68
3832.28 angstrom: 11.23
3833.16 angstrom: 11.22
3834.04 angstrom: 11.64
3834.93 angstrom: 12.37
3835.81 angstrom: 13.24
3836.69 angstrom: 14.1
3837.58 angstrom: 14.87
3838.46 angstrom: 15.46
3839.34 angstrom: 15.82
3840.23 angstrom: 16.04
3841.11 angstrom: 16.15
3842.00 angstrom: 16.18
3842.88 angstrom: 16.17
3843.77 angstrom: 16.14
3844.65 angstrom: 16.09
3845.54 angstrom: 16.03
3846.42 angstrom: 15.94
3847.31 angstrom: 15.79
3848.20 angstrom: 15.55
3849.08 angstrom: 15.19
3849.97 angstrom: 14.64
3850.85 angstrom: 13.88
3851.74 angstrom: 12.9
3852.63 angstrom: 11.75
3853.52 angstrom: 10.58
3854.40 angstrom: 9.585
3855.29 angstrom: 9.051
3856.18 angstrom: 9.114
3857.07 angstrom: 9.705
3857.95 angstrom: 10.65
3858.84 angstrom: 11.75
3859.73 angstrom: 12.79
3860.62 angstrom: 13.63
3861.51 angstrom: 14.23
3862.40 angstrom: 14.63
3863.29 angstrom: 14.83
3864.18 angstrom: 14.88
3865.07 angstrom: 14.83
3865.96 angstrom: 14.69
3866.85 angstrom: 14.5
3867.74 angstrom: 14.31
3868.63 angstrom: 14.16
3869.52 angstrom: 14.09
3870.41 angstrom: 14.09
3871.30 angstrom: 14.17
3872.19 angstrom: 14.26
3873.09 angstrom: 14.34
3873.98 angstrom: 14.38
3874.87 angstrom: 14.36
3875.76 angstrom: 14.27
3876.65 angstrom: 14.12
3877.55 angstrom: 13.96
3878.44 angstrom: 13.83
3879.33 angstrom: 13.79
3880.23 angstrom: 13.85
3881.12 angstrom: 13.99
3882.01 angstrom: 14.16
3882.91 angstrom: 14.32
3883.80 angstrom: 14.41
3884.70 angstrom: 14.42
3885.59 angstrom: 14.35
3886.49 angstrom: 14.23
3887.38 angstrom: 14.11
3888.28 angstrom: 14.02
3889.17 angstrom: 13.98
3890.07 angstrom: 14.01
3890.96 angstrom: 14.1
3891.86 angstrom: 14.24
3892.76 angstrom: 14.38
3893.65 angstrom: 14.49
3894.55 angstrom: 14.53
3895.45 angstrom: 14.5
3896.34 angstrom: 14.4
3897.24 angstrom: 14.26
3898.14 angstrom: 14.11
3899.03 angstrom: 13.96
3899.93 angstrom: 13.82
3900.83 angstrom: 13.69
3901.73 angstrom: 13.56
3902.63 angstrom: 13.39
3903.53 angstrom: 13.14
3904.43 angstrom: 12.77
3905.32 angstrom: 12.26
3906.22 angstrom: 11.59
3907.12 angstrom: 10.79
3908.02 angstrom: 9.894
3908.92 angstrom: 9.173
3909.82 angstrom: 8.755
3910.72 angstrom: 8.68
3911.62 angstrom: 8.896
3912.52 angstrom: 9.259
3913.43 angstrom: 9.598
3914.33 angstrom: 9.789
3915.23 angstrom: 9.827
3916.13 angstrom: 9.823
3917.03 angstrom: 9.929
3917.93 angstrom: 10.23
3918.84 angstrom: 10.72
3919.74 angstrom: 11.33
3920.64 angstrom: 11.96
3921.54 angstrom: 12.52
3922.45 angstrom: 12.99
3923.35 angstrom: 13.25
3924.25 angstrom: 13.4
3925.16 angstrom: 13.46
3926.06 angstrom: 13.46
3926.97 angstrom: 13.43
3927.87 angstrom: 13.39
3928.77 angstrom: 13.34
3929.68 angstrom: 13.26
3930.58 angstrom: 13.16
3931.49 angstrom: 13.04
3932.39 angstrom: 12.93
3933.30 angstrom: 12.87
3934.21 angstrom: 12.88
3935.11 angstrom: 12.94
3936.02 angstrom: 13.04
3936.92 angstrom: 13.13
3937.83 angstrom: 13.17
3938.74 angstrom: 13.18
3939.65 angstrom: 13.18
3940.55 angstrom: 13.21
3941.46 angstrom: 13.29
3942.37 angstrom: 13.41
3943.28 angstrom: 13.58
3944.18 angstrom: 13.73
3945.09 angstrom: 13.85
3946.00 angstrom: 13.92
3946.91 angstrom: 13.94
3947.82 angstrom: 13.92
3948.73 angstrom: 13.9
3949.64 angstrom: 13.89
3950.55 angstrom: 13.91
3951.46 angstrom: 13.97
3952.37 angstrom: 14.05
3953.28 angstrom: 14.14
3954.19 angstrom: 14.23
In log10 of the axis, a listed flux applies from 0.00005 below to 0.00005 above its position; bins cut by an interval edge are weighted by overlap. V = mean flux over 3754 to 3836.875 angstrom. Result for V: 19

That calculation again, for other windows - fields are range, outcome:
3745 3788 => 22.1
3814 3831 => 15.9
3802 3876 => 14.9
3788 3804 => 19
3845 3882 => 13.6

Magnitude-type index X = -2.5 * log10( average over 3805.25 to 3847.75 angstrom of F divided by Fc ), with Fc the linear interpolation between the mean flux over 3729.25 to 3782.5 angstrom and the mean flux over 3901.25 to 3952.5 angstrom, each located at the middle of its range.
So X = 0.15 mag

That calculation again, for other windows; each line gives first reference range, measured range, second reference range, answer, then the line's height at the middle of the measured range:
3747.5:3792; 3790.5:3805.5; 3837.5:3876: 0.04 mag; 19.4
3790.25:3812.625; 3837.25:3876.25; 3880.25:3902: 0.13 mag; 15.7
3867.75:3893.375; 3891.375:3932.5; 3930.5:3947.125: 0.12 mag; 13.7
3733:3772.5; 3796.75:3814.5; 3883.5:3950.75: 0.07 mag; 18.9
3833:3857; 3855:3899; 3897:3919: -0.11 mag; 12.5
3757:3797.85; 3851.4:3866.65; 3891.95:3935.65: 0.27 mag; 16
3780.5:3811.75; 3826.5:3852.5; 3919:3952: 0.19 mag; 17.2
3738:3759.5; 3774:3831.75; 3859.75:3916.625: 0.00 mag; 18.1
